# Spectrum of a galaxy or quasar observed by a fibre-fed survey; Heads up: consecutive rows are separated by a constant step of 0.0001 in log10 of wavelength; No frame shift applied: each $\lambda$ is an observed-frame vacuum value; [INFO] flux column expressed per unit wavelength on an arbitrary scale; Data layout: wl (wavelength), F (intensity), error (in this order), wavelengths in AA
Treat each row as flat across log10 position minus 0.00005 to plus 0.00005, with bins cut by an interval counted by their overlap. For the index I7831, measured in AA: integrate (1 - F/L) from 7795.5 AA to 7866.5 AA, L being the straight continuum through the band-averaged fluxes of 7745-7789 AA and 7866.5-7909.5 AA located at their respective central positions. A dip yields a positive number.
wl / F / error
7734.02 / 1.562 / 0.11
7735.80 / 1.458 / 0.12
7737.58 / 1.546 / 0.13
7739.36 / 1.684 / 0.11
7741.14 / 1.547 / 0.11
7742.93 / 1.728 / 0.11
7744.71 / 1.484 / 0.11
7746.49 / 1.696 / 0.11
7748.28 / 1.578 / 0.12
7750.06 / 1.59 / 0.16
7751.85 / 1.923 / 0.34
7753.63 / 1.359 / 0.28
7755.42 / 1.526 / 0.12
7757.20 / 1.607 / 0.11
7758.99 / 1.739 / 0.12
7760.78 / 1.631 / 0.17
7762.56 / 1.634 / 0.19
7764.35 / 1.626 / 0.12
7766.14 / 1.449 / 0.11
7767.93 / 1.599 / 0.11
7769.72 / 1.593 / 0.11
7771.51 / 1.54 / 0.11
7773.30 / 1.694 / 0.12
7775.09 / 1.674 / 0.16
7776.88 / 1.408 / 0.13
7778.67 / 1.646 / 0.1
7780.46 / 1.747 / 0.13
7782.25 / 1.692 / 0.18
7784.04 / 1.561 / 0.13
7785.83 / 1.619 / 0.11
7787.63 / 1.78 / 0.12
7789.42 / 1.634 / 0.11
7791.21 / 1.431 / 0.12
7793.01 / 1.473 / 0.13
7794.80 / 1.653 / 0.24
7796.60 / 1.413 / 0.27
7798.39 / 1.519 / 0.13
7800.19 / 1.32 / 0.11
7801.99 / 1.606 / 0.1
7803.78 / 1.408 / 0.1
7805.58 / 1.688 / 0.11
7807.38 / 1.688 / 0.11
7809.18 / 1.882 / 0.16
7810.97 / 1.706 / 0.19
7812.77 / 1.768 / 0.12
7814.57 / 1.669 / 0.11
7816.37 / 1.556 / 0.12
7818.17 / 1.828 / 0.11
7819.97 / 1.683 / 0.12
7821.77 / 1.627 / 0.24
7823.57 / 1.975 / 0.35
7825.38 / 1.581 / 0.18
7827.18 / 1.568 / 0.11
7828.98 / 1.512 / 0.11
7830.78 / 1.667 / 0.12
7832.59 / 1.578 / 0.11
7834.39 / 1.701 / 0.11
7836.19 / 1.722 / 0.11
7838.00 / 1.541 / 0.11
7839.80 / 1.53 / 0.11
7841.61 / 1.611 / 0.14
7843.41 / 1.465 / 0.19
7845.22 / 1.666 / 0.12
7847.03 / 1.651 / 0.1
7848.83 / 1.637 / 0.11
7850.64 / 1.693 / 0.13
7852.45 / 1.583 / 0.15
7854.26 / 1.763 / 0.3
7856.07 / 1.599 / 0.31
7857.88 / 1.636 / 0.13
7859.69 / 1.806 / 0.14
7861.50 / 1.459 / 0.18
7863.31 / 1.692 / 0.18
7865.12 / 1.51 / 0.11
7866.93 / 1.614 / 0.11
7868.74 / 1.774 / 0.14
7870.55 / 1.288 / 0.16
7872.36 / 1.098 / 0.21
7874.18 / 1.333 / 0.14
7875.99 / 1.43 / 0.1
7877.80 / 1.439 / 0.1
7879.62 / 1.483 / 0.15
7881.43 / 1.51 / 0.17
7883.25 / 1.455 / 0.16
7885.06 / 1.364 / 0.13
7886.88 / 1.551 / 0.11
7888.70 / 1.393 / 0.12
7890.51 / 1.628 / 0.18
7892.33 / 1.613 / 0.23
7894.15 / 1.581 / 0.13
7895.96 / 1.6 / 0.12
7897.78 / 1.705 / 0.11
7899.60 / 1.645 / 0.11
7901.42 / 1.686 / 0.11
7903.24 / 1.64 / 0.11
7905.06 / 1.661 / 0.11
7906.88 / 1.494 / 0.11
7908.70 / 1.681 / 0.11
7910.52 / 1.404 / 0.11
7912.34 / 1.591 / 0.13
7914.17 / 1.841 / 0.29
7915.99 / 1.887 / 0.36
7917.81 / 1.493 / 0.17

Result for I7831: -2.6 AA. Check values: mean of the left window 1.62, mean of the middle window 1.63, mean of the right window 1.53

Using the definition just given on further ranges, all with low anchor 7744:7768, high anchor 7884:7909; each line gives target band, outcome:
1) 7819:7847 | -0.6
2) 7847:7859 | -0.5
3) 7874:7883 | 0.8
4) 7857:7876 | 0.9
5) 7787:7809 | 0.5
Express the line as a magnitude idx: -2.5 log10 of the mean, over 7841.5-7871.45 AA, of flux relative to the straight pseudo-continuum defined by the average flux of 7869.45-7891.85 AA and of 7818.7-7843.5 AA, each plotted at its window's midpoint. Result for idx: -0.06 mag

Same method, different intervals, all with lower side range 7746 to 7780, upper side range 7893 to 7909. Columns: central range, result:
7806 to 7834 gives -0.05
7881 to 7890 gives 0.12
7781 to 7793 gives 0.00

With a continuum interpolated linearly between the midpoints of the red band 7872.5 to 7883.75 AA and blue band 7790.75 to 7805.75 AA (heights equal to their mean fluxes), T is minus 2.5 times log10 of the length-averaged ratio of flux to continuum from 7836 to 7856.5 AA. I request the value -0.12 mag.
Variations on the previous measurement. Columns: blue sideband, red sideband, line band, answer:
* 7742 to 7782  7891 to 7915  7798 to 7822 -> -0.02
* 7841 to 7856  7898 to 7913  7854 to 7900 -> 0.06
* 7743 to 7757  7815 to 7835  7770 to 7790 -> -0.01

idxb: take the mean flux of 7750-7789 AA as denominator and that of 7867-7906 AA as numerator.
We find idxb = 0.9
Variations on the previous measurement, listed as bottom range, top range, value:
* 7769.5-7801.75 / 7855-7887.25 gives 0.95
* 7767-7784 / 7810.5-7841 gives 1.02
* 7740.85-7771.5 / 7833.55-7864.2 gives 1.02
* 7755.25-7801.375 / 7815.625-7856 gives 1.04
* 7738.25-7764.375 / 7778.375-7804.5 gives 0.97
